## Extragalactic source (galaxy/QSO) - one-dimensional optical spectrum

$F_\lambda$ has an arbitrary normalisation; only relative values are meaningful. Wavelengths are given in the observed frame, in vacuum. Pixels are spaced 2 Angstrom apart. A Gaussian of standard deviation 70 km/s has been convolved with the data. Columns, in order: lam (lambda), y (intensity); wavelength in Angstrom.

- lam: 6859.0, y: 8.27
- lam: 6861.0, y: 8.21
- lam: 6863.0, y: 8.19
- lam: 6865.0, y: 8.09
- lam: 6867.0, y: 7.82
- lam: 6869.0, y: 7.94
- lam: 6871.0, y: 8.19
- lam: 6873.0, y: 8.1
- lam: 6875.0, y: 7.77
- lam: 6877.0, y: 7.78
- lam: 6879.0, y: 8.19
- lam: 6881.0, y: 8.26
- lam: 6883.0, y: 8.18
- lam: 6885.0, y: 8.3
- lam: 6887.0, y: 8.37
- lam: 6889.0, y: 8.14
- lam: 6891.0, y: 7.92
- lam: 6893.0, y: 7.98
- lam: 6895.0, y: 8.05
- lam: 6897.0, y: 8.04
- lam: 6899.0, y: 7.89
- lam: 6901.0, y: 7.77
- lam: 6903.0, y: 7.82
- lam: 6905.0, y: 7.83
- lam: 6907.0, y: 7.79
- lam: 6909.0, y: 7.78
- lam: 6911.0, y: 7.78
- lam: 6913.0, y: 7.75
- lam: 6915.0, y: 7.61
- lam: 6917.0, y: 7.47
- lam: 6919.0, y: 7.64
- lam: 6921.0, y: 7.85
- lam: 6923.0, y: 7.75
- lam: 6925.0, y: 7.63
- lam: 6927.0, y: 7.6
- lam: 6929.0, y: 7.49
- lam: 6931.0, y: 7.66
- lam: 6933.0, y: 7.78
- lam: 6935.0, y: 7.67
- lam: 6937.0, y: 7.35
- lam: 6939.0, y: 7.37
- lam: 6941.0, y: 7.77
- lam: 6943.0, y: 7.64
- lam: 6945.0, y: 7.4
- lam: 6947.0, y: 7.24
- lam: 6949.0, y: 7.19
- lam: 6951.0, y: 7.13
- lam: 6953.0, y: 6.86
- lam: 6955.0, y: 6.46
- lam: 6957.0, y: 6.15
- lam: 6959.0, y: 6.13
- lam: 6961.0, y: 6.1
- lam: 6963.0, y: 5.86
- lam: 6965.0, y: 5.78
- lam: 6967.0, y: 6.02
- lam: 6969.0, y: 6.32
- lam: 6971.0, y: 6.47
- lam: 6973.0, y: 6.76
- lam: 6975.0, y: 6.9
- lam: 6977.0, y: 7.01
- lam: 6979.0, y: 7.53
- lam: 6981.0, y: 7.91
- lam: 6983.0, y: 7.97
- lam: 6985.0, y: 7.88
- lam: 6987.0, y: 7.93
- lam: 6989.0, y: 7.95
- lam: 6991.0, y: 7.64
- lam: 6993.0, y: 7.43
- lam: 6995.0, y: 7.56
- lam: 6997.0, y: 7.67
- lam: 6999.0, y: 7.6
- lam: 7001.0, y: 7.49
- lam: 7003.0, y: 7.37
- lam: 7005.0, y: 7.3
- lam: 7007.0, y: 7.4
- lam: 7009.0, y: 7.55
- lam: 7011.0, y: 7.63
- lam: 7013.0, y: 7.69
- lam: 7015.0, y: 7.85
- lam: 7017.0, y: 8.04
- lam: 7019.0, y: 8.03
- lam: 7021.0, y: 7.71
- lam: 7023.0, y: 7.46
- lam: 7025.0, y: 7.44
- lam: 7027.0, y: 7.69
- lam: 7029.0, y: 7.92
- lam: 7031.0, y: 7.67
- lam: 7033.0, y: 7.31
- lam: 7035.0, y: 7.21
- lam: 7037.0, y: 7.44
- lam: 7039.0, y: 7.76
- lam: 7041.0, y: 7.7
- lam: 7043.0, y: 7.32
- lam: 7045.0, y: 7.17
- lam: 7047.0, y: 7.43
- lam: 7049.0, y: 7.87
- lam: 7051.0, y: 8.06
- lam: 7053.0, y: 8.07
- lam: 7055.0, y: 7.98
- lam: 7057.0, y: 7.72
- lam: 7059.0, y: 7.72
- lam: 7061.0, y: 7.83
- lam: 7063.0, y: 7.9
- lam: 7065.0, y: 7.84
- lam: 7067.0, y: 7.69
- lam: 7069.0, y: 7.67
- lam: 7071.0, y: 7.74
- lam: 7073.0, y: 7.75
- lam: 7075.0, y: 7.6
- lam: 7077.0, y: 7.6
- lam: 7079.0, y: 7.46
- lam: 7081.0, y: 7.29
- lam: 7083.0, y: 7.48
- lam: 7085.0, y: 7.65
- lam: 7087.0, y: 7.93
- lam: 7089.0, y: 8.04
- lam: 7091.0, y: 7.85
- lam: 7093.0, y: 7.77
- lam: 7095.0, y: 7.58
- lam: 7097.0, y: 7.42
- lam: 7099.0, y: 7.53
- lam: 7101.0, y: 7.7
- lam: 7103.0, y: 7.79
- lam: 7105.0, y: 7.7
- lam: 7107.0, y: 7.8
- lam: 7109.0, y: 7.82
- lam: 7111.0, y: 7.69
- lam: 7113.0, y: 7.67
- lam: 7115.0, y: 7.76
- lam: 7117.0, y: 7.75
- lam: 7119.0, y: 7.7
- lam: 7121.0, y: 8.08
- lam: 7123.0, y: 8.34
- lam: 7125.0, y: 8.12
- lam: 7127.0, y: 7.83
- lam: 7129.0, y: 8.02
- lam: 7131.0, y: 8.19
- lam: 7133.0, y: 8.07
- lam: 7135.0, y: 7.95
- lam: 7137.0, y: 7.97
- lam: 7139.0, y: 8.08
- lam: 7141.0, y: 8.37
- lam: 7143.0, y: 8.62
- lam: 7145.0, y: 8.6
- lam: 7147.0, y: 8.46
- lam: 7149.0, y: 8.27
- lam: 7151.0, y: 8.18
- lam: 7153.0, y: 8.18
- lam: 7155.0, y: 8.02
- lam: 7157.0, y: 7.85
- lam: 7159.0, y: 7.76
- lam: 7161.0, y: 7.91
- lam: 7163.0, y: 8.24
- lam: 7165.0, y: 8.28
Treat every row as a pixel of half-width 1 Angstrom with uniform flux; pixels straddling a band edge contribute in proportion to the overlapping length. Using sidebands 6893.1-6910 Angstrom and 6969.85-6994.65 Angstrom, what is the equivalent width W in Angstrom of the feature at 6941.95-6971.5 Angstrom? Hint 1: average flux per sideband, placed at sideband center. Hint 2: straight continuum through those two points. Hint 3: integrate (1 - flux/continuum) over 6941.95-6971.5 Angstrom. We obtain 3.9 Angstrom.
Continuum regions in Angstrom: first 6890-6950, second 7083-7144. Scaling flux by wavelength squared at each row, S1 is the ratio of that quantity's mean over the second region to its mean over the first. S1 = 1.08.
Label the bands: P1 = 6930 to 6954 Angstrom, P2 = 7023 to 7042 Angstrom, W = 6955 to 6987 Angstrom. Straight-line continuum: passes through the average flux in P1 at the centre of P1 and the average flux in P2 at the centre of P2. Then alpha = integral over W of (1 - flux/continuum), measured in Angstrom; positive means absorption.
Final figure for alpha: 3.1 Angstrom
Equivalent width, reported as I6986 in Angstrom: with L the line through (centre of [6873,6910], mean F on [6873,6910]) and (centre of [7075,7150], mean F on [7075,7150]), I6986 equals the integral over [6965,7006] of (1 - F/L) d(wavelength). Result 3.4 Angstrom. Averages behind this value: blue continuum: 8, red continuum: 7.89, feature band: 7.3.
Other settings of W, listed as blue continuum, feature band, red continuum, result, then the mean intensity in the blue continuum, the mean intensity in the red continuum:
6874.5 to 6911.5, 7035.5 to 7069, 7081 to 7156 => 1.0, 7.99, 7.94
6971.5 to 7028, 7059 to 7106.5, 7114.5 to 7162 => 1.2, 7.58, 8.09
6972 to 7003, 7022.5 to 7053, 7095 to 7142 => 0.4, 7.54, 7.88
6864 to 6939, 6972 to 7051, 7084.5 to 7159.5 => 3.3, 7.86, 7.95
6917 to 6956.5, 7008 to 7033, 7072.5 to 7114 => -0.5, 7.43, 7.67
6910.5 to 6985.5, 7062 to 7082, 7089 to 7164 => 0.2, 7.17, 7.96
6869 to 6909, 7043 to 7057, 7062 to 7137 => 0.2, 8.01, 7.78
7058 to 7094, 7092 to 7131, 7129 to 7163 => 0.7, 7.71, 8.15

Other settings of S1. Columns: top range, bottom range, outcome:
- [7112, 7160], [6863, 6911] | 1.08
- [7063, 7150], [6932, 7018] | 1.13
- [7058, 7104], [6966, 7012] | 1.07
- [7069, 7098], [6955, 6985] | 1.18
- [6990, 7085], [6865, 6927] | 1.01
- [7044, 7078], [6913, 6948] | 1.06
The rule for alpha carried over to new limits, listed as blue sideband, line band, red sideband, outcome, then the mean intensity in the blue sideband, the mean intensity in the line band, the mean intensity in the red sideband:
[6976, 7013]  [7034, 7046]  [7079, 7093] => 0.3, 7.6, 7.43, 7.69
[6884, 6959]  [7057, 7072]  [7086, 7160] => 0.2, 7.6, 7.77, 7.96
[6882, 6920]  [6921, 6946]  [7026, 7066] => 0.8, 7.9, 7.6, 7.68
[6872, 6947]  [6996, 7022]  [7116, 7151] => 1.0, 7.81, 7.64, 8.14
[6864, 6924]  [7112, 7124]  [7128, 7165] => 0.4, 7.93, 7.88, 8.16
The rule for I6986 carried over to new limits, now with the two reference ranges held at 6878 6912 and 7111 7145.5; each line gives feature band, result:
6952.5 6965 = 2.84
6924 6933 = 0.44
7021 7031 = 0.48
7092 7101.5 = 0.53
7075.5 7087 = 0.72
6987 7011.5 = 1.41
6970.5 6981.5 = 1.28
